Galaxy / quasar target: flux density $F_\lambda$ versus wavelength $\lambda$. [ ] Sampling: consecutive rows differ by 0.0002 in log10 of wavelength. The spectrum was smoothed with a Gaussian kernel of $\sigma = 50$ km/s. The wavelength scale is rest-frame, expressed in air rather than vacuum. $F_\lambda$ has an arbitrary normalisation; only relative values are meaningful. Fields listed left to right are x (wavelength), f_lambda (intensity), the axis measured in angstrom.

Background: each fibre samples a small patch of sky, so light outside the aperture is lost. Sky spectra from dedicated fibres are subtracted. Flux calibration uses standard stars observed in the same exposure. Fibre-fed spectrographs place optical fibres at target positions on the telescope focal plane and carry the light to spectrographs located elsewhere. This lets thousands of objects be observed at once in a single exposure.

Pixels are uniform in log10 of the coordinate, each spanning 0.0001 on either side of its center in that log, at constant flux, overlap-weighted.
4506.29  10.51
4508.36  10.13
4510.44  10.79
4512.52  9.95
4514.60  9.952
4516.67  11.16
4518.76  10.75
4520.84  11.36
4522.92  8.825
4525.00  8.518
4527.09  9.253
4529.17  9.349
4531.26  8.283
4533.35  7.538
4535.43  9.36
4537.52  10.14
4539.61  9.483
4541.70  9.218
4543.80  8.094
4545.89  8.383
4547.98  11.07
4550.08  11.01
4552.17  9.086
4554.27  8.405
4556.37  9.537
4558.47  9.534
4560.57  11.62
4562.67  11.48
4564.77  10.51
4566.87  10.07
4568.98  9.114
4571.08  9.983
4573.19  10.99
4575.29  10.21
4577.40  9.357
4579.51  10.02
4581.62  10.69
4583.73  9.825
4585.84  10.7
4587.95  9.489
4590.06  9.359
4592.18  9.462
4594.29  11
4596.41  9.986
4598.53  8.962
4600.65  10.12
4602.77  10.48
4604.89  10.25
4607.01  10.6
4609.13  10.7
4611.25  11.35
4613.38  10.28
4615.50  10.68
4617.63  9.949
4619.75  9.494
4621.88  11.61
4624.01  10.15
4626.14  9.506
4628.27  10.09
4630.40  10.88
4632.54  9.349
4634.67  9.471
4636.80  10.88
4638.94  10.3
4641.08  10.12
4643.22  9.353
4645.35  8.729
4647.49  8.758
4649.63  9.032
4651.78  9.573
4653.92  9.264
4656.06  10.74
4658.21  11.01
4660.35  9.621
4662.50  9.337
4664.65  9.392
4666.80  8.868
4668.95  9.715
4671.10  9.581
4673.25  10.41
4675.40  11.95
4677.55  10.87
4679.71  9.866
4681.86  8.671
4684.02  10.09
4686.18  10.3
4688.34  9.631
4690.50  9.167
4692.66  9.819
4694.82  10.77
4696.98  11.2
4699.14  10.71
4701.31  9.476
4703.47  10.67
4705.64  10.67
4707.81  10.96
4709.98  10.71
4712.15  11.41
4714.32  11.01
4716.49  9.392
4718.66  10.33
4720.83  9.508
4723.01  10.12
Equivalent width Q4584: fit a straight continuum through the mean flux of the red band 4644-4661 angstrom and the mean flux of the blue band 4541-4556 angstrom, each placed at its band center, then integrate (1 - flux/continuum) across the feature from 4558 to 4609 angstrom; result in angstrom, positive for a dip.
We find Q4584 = -4.1 angstrom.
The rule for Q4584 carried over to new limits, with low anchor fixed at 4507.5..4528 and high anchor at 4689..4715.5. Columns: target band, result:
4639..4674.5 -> 2.7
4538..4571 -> 1.2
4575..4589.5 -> 0.3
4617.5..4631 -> 0.1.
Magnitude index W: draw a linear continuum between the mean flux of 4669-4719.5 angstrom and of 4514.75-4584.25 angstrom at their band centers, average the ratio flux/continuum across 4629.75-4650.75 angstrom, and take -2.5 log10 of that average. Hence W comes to 0.050 mag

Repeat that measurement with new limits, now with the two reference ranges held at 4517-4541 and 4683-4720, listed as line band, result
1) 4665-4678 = 0.00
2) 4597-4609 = -0.03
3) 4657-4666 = 0.04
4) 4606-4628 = -0.06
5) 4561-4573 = -0.08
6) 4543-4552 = -0.01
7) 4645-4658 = 0.07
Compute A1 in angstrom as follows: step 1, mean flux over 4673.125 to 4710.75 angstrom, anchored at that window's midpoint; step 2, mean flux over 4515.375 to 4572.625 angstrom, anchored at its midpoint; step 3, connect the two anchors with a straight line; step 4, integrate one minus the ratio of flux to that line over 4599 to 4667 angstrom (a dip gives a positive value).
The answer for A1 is 0.4 angstrom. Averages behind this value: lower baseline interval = 9.68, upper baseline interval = 10.3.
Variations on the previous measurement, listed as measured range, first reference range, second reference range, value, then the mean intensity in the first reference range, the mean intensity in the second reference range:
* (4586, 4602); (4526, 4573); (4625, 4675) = -0.3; 9.59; 9.77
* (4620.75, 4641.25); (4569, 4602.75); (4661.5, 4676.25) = -0.6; 10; 9.87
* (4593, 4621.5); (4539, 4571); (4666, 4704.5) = -1.2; 9.78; 10.1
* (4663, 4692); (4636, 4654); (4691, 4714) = 0.8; 9.55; 10.6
